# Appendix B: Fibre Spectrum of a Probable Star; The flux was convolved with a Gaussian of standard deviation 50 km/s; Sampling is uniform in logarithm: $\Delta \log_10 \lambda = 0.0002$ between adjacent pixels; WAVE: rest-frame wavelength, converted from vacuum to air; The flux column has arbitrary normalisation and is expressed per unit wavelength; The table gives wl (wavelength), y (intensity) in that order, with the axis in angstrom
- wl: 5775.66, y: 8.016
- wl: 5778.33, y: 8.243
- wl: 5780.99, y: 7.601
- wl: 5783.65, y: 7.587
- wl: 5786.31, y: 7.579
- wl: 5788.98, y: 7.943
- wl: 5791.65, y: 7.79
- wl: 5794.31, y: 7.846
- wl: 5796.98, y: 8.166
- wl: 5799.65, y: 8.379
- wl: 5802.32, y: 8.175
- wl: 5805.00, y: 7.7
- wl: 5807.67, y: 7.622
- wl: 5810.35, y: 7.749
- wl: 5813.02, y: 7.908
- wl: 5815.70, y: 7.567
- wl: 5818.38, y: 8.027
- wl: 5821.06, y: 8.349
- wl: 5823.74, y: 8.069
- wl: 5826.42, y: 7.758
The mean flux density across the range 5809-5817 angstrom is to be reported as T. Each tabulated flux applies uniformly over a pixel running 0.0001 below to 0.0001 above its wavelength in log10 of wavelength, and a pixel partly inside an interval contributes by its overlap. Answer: 7.74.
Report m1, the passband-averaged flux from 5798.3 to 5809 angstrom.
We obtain 7.97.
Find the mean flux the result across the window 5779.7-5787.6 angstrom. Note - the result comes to 7.6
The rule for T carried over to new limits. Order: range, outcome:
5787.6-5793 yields 7.86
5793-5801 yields 8.13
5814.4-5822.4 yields 7.98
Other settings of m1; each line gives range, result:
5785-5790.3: 7.75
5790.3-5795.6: 7.82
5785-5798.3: 7.86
